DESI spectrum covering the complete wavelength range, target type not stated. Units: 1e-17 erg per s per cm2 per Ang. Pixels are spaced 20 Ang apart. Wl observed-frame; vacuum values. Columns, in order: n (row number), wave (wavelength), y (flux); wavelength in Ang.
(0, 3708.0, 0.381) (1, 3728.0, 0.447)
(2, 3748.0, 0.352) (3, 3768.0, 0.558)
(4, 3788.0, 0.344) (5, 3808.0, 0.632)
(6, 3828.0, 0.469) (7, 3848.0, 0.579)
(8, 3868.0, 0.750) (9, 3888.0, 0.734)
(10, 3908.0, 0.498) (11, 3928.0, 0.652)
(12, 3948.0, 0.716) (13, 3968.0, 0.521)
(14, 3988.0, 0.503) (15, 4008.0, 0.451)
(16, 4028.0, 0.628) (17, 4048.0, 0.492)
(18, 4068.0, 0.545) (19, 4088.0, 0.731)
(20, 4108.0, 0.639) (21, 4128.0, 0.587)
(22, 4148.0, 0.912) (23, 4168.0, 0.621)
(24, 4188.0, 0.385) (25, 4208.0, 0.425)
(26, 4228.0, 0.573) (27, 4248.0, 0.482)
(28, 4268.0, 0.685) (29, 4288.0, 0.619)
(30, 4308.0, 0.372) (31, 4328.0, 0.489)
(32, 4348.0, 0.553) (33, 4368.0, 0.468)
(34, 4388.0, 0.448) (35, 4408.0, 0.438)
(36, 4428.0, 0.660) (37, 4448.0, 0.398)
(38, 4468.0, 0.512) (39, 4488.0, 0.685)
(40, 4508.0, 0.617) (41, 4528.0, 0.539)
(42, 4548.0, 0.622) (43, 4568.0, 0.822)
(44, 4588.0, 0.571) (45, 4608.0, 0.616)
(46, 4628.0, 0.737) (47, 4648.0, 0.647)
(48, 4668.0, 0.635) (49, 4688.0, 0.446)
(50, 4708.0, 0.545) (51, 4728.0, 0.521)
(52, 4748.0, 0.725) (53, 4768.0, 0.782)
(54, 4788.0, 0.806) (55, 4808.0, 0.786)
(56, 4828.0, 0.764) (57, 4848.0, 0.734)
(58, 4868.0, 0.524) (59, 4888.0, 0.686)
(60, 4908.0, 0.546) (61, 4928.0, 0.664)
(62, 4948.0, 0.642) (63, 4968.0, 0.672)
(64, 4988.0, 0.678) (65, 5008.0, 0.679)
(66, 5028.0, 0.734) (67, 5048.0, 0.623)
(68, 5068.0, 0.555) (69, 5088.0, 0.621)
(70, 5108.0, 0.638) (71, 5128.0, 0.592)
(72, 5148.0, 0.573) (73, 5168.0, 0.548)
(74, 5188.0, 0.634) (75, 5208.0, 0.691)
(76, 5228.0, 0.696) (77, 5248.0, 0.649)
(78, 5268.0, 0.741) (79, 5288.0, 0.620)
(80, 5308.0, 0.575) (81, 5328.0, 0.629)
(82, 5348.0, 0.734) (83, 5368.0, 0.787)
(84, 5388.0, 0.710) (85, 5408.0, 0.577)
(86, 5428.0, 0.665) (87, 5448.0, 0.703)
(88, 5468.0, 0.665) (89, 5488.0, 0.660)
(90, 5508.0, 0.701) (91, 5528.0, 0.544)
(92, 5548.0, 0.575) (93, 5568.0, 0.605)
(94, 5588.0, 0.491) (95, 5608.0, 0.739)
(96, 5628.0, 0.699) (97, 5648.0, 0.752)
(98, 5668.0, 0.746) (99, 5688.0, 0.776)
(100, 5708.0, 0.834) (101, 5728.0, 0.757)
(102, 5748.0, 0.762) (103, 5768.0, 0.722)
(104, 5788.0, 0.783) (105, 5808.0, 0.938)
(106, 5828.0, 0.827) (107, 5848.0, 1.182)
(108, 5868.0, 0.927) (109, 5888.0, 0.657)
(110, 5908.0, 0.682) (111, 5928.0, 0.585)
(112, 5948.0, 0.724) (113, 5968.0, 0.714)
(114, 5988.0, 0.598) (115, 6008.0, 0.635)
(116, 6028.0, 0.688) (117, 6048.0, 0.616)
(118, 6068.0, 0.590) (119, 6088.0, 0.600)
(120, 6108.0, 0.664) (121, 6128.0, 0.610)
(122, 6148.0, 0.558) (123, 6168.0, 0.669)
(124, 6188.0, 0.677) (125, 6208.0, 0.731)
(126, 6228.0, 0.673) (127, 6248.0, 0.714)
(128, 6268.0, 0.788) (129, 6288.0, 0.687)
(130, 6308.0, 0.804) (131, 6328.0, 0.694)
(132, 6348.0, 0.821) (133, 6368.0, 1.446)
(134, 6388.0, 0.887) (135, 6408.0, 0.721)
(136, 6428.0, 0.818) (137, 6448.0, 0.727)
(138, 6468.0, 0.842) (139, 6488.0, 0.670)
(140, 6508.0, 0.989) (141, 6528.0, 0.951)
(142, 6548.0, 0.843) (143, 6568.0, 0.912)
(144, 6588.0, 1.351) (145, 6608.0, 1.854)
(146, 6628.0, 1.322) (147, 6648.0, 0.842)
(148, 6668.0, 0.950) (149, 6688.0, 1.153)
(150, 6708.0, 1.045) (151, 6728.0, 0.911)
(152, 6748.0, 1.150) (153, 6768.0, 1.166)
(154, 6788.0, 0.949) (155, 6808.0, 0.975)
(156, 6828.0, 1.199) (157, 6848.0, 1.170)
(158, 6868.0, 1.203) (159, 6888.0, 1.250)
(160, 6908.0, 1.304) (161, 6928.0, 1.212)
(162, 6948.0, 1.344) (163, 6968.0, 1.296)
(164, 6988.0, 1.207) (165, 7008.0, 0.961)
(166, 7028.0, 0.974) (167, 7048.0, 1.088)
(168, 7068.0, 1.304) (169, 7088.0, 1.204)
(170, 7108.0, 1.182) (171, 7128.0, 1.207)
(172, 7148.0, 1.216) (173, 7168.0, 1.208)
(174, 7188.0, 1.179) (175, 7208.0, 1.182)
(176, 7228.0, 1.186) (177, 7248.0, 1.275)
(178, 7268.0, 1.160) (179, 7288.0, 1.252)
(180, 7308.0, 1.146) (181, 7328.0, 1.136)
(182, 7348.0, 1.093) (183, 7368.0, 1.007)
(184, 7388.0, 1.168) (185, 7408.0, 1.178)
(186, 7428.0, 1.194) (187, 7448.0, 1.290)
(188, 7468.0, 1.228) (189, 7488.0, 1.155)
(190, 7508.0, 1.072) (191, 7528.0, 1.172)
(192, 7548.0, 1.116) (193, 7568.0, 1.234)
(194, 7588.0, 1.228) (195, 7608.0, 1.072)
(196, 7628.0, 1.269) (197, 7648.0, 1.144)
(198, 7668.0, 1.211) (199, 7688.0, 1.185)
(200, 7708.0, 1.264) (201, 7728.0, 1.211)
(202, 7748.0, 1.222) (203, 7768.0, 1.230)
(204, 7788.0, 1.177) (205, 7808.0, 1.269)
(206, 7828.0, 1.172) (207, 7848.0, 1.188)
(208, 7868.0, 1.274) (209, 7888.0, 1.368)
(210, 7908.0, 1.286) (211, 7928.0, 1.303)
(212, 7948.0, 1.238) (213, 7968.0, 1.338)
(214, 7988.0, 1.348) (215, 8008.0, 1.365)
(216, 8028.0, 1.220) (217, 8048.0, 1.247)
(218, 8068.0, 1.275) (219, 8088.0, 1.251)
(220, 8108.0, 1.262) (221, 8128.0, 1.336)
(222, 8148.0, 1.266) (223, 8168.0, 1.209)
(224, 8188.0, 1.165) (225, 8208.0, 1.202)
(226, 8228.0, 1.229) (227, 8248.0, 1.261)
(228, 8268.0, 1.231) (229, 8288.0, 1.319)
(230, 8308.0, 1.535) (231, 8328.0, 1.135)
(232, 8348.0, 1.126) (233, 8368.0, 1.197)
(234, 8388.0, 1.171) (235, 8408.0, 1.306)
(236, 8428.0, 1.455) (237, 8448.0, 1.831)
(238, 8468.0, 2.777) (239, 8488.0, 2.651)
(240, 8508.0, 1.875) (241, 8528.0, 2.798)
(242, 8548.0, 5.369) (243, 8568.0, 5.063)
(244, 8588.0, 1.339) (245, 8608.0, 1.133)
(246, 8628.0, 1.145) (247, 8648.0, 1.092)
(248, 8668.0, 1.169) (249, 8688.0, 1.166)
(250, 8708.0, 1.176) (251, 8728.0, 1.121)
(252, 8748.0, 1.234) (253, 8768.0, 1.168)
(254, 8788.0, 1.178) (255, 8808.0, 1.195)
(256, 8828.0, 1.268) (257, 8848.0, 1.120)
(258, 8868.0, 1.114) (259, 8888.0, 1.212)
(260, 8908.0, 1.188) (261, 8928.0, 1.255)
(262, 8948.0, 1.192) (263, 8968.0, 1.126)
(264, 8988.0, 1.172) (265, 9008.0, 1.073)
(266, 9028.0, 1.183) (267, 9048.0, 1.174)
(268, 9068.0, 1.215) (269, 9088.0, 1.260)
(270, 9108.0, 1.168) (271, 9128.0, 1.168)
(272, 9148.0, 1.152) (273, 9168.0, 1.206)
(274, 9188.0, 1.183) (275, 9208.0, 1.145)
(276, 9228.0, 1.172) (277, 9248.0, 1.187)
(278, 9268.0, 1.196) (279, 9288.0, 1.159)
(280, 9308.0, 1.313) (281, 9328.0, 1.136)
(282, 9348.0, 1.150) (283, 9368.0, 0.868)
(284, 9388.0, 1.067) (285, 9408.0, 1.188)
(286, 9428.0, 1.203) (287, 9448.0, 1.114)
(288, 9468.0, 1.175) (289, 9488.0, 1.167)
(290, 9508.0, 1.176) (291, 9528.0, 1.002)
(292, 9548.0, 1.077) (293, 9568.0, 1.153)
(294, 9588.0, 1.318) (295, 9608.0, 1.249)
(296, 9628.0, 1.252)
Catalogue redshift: 0.709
